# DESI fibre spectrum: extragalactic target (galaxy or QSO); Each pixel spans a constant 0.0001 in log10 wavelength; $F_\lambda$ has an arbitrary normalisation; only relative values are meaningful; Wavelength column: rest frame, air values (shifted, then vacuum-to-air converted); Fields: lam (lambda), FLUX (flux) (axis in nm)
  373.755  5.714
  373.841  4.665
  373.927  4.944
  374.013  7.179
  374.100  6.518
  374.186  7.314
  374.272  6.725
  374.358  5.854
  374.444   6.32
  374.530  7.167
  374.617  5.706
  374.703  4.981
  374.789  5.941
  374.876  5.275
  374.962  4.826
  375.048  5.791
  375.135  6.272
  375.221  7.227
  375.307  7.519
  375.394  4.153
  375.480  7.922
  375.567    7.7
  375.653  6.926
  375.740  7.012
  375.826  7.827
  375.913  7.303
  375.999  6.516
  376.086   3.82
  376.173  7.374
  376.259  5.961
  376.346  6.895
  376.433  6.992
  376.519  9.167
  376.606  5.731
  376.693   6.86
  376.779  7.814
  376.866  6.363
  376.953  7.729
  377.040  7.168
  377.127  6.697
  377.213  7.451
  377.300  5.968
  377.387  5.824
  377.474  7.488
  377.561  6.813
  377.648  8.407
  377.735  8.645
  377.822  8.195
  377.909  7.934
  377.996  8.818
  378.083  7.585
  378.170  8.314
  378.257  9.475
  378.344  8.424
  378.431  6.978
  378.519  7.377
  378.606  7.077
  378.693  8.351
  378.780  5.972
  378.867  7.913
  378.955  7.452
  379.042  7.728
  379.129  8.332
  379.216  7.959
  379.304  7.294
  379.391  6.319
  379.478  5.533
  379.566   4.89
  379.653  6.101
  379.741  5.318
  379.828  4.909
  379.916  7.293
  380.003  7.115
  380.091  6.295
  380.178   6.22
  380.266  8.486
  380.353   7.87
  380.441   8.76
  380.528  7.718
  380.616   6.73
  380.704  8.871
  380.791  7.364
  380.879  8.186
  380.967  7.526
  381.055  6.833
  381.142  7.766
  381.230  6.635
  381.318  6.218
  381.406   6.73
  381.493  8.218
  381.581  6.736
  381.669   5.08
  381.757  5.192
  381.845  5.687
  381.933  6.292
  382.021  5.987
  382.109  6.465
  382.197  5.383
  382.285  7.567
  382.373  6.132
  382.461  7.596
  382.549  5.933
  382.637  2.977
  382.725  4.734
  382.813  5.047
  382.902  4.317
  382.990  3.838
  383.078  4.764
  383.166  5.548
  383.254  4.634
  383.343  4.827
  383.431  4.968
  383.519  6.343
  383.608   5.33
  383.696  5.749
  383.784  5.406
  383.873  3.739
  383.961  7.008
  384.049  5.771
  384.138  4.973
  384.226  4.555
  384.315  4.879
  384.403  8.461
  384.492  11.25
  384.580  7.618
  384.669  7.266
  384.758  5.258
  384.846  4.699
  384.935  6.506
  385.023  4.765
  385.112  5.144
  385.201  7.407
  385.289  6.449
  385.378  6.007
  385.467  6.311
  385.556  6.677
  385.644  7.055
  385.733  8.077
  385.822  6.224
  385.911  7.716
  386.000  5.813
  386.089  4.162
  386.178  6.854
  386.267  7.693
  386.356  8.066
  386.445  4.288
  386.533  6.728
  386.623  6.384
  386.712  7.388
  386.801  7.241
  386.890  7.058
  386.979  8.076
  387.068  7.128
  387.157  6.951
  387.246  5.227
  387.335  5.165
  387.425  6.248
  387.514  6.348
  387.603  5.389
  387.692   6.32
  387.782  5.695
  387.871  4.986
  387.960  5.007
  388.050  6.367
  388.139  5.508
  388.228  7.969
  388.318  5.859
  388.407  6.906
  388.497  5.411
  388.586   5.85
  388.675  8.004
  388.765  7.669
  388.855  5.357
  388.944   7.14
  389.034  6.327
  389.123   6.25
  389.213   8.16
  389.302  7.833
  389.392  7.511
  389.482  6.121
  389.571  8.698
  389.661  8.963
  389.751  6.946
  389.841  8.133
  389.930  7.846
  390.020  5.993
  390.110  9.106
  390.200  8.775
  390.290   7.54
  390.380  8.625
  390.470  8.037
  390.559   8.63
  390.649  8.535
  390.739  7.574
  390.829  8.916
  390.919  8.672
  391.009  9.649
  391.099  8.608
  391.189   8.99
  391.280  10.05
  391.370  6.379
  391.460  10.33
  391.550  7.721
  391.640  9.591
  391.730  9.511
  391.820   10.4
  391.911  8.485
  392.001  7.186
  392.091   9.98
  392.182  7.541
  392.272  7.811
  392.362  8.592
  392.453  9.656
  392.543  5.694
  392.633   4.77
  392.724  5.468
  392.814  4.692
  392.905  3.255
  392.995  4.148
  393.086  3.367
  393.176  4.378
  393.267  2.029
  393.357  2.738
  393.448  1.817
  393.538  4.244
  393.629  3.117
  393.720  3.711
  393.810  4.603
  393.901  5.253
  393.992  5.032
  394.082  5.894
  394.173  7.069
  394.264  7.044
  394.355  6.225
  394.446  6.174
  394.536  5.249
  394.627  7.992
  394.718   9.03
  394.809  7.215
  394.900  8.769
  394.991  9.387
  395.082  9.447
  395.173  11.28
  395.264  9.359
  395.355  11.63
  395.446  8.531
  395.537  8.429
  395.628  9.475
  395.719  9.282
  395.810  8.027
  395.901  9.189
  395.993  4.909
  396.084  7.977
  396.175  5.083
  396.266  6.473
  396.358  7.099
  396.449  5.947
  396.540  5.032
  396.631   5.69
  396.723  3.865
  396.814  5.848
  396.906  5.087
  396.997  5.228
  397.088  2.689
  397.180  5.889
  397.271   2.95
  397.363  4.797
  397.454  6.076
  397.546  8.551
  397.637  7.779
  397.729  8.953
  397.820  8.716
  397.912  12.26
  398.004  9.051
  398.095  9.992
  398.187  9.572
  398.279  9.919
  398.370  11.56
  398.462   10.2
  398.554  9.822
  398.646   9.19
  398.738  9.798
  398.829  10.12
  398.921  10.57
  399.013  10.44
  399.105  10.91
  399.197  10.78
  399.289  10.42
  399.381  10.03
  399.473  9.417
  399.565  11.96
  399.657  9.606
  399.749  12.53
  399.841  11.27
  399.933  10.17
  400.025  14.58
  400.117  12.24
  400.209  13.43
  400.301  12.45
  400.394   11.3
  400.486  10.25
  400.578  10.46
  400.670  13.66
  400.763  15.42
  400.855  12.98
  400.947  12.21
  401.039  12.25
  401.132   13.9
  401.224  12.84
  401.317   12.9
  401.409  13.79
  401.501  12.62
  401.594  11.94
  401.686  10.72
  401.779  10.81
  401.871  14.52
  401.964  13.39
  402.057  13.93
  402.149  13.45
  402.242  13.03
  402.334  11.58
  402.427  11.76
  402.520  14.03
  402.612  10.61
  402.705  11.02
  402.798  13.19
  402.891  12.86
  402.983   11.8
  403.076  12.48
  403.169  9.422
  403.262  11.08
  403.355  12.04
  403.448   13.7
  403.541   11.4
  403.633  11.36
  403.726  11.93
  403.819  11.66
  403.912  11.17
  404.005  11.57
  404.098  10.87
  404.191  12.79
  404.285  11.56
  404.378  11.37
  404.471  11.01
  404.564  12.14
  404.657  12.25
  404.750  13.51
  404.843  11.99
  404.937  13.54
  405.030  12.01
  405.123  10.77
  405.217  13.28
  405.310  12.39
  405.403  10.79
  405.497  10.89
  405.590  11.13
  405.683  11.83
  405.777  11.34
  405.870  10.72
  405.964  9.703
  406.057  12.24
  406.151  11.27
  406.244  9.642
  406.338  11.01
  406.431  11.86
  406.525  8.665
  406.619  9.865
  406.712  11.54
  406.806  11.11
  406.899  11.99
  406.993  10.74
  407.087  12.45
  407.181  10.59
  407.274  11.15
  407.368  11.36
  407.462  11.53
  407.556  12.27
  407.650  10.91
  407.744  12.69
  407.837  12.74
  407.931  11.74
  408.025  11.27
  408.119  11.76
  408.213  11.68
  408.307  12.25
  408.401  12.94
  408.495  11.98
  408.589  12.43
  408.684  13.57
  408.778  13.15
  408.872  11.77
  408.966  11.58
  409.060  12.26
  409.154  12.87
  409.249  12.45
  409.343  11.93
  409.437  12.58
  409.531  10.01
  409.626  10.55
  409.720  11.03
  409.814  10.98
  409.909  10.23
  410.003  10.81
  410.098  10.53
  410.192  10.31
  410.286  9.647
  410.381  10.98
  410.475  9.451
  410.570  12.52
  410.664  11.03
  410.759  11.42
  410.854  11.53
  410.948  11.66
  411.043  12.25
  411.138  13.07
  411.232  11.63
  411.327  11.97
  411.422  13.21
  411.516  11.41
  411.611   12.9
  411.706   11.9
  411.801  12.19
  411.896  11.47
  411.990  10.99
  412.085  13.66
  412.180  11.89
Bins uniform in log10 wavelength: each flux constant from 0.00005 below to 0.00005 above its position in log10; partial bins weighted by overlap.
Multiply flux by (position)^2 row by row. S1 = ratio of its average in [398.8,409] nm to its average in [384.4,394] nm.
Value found 1.88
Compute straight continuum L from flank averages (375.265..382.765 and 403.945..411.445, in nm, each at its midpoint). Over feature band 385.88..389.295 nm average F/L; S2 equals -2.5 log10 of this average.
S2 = 0.28 mag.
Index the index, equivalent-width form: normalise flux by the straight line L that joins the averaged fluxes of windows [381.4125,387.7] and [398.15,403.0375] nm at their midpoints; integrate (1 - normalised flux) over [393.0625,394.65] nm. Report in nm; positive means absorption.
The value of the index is 0.789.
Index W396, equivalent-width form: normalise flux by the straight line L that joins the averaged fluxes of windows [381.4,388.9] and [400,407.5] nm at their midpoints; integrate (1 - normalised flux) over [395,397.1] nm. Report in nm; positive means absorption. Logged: 0.48 nm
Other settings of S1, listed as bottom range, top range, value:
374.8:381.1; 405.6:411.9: 1.90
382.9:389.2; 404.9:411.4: 2.07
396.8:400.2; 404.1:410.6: 1.30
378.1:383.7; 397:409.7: 1.94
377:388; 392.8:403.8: 1.53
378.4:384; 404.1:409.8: 2.08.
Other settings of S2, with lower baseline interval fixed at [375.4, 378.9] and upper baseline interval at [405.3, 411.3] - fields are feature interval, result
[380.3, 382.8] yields 0.18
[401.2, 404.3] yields -0.14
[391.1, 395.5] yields 0.34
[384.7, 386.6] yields 0.32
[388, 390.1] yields 0.25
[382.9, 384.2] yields 0.49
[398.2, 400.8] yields -0.09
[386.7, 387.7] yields 0.30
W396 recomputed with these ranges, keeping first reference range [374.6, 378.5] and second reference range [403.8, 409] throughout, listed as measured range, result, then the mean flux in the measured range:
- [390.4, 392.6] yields 0.17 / 8.59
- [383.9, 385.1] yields 0.28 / 6.32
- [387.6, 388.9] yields 0.39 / 6.18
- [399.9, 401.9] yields -0.32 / 12.5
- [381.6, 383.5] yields 0.60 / 5.41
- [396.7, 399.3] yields 0.51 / 8.33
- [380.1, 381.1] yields 0.00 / 7.64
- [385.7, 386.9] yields 0.26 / 6.67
